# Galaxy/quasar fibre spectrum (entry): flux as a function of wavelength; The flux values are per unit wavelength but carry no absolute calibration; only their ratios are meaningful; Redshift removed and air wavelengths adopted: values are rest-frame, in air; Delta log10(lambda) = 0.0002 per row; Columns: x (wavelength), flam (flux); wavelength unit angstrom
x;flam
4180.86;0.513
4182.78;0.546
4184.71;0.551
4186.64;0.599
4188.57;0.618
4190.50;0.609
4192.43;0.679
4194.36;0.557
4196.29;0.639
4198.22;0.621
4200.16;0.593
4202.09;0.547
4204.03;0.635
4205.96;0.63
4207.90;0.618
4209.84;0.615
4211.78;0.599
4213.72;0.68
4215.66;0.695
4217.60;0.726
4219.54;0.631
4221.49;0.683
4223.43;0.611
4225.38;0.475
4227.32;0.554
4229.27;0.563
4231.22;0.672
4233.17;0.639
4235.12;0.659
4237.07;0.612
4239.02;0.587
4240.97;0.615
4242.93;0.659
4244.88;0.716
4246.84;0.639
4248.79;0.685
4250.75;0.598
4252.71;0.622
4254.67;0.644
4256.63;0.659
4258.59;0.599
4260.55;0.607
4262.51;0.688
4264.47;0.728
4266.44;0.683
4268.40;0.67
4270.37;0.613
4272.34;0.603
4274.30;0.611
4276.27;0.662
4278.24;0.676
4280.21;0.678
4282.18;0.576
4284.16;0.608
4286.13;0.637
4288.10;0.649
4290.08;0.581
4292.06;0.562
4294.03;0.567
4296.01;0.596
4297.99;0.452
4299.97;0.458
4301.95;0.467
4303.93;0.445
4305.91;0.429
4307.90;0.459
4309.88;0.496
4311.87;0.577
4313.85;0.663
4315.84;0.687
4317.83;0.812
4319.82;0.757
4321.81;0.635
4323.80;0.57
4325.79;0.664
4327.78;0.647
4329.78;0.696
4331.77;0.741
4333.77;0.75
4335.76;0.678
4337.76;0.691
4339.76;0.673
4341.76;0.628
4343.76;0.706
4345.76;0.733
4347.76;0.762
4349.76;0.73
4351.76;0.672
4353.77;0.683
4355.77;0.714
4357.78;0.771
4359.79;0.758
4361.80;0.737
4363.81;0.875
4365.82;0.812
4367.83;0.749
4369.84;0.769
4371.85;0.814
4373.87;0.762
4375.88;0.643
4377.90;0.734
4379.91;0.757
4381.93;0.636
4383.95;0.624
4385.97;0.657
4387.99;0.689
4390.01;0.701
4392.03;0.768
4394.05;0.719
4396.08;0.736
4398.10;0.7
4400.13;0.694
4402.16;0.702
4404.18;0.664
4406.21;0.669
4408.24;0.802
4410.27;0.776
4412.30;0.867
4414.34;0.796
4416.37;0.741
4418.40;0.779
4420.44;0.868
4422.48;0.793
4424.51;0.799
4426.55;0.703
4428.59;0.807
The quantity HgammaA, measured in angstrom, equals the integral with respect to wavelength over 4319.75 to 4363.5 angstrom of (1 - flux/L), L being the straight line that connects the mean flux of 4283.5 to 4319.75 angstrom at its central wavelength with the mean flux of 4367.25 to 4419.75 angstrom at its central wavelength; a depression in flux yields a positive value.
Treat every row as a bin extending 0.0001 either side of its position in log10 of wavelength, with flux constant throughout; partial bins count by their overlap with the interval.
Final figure -4.3 angstrom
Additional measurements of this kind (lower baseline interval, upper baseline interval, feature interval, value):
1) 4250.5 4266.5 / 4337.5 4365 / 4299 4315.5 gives 4.4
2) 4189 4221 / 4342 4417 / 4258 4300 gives 3.5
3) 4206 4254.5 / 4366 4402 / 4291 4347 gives 5.3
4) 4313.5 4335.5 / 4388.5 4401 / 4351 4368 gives -1.1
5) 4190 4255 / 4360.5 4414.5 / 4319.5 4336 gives 0.4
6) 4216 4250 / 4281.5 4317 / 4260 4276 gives -1.7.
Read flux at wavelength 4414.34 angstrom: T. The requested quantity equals 0.796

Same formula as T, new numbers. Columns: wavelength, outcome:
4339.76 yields 0.673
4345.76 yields 0.733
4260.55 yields 0.607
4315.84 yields 0.687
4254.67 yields 0.644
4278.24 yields 0.676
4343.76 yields 0.706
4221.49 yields 0.683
